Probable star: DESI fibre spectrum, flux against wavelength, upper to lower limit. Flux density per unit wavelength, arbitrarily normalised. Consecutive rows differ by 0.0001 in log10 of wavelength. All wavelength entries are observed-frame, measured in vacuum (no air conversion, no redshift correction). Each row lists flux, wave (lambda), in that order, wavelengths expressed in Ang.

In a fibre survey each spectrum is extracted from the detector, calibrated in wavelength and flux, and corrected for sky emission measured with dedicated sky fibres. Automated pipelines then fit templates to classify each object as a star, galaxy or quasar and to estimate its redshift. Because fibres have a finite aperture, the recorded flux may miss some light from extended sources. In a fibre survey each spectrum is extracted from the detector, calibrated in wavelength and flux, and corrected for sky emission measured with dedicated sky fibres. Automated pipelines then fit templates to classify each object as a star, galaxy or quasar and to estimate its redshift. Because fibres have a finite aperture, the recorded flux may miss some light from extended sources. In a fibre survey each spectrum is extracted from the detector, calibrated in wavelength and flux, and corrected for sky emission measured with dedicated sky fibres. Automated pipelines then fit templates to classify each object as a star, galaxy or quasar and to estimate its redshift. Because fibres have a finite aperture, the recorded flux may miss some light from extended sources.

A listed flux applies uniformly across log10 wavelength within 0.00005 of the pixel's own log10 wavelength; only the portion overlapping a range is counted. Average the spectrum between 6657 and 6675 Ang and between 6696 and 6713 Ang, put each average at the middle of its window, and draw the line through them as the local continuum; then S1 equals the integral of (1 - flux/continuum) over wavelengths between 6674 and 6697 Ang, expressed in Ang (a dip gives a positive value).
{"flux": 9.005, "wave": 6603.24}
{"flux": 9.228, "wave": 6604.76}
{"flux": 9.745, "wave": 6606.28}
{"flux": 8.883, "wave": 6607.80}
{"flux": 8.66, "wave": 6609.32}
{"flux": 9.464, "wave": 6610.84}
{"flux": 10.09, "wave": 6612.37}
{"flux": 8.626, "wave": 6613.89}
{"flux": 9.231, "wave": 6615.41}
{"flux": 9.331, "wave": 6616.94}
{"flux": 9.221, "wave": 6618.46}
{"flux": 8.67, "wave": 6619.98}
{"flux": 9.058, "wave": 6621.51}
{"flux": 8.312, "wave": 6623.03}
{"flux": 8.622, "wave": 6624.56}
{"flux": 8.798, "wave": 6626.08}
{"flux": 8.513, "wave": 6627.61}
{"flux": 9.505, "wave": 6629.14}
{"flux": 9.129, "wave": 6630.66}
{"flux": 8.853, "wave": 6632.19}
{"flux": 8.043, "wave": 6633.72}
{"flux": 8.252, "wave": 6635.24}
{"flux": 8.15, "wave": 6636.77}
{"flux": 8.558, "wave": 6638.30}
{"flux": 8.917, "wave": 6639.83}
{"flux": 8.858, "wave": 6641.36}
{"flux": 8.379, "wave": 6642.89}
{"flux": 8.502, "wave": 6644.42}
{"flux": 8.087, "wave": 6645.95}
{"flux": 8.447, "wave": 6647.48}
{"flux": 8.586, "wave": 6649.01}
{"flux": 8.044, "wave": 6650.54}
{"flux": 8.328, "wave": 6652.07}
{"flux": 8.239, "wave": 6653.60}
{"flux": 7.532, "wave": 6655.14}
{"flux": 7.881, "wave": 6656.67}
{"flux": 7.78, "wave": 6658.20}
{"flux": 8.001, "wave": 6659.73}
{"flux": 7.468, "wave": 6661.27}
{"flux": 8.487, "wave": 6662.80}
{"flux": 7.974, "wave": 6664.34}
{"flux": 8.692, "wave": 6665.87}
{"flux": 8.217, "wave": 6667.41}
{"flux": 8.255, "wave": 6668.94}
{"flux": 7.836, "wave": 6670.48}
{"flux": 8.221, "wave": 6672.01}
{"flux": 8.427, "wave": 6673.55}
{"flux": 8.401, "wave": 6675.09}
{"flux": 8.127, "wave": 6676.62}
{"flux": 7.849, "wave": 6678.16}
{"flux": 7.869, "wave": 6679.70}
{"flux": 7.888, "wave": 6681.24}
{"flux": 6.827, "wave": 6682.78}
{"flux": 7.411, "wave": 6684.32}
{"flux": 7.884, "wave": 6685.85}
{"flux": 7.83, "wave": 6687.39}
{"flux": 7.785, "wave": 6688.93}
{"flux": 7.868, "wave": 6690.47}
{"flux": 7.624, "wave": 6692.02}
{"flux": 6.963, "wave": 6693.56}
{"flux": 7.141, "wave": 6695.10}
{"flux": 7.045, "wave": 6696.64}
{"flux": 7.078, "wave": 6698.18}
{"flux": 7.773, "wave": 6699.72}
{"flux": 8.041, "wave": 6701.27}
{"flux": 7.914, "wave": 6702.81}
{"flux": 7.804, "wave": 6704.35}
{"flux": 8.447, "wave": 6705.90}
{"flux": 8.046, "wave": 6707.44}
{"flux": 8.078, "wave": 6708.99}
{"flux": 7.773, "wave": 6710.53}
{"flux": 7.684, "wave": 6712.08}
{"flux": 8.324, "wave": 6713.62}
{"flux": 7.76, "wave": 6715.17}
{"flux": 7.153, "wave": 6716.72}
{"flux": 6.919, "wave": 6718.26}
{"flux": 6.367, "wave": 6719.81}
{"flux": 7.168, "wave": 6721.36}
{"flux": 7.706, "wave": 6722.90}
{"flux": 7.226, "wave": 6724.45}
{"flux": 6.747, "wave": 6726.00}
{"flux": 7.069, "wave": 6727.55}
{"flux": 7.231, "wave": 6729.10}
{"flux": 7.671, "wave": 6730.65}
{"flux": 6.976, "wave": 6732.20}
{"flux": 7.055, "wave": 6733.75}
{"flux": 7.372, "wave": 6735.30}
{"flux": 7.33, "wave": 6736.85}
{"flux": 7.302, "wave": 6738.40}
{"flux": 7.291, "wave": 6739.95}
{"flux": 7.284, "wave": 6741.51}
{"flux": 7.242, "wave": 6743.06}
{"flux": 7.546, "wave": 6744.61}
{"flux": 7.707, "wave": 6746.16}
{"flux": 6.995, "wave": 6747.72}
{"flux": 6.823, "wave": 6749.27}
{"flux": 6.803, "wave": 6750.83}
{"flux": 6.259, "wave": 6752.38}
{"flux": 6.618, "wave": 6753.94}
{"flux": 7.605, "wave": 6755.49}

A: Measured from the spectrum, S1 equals 0.9 Ang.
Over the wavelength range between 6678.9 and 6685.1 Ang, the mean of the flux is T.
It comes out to 7.51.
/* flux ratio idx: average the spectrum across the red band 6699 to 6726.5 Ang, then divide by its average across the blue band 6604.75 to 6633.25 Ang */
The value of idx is 0.84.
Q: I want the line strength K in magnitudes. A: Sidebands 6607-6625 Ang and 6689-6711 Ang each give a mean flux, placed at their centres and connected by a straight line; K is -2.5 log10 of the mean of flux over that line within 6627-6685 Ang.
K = 0.02 mag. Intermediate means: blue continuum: 9.02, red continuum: 7.69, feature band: 8.22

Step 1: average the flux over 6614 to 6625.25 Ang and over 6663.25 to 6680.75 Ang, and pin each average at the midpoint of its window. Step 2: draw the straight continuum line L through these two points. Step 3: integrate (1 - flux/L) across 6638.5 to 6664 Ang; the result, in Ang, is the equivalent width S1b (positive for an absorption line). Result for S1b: 0.7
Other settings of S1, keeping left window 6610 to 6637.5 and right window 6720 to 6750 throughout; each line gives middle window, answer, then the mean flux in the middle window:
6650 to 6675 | 0.6 Ang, 8.09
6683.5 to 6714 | 0.2 Ang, 7.72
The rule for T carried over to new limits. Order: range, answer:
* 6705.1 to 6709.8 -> 8.18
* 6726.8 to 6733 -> 7.24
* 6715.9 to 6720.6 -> 6.82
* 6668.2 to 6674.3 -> 8.18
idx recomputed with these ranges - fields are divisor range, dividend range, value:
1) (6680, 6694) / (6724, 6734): 0.94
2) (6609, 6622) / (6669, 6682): 0.88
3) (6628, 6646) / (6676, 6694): 0.89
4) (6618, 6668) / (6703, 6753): 0.87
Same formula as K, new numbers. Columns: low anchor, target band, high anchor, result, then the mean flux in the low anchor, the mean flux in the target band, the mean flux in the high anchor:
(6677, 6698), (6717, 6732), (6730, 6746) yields 0.039 mag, 7.53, 7.12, 7.32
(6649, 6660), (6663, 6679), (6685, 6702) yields -0.053 mag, 8.02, 8.21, 7.55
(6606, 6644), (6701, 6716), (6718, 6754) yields -0.060 mag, 8.86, 7.98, 7.12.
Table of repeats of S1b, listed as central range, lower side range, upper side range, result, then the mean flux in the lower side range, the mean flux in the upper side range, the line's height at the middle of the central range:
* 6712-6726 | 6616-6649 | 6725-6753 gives 0.2 Ang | 8.68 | 7.16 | 7.44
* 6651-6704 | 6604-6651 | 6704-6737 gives 1.5 Ang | 8.8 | 7.45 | 8.07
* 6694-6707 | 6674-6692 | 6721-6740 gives -0.1 Ang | 7.8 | 7.24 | 7.59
